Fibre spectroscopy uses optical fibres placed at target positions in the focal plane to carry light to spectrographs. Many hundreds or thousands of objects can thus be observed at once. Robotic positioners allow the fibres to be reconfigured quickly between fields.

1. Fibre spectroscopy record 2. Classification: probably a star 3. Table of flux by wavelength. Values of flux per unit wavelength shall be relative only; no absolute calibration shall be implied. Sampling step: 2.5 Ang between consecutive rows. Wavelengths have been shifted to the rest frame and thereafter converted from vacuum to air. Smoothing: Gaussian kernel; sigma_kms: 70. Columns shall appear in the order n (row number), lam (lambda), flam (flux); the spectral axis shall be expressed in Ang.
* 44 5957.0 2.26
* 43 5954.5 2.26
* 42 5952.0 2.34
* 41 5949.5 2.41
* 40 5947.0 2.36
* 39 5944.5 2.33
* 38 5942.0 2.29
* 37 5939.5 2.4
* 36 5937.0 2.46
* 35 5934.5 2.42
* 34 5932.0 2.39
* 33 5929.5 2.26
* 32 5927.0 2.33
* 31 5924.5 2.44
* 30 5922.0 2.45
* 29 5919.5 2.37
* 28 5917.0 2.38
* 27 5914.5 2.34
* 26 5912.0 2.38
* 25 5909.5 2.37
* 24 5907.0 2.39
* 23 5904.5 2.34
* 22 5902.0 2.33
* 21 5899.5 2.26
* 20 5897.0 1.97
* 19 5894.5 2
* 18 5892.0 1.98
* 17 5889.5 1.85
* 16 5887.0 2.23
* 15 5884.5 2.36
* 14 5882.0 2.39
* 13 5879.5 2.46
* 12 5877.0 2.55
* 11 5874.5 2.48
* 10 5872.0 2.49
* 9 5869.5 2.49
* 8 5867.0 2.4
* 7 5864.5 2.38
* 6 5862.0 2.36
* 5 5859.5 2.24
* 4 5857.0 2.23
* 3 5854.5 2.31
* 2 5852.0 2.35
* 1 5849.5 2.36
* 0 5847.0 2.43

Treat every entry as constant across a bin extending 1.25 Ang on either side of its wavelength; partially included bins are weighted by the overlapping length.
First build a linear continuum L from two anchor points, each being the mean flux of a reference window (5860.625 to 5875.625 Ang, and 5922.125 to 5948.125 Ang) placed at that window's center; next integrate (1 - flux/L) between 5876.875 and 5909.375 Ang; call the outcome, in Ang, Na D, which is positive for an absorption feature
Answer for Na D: 2.4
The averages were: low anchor 2.43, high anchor 2.37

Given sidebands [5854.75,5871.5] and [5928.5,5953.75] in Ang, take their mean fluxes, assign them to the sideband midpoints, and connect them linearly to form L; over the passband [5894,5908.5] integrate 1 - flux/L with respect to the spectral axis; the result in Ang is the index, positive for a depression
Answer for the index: 0.8 Ang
